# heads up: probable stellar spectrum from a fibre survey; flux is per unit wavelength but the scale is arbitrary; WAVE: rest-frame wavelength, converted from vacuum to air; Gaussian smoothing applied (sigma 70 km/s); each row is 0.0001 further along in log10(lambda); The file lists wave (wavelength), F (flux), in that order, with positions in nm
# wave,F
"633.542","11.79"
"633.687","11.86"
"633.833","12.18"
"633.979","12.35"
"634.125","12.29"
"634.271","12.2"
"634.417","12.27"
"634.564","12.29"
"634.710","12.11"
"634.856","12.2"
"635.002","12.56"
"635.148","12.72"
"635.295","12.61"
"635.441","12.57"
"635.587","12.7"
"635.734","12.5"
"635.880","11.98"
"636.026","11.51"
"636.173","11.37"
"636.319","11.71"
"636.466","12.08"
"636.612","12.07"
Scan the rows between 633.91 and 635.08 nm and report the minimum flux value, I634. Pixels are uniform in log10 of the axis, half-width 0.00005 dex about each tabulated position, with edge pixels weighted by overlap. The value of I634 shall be 12.11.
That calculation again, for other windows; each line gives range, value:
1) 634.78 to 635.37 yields 12.2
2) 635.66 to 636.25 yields 11.37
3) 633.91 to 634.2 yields 12.29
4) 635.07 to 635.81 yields 12.5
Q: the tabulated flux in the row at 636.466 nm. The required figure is 12.08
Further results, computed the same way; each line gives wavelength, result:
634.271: 12.2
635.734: 12.5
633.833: 12.18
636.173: 11.37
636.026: 11.51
